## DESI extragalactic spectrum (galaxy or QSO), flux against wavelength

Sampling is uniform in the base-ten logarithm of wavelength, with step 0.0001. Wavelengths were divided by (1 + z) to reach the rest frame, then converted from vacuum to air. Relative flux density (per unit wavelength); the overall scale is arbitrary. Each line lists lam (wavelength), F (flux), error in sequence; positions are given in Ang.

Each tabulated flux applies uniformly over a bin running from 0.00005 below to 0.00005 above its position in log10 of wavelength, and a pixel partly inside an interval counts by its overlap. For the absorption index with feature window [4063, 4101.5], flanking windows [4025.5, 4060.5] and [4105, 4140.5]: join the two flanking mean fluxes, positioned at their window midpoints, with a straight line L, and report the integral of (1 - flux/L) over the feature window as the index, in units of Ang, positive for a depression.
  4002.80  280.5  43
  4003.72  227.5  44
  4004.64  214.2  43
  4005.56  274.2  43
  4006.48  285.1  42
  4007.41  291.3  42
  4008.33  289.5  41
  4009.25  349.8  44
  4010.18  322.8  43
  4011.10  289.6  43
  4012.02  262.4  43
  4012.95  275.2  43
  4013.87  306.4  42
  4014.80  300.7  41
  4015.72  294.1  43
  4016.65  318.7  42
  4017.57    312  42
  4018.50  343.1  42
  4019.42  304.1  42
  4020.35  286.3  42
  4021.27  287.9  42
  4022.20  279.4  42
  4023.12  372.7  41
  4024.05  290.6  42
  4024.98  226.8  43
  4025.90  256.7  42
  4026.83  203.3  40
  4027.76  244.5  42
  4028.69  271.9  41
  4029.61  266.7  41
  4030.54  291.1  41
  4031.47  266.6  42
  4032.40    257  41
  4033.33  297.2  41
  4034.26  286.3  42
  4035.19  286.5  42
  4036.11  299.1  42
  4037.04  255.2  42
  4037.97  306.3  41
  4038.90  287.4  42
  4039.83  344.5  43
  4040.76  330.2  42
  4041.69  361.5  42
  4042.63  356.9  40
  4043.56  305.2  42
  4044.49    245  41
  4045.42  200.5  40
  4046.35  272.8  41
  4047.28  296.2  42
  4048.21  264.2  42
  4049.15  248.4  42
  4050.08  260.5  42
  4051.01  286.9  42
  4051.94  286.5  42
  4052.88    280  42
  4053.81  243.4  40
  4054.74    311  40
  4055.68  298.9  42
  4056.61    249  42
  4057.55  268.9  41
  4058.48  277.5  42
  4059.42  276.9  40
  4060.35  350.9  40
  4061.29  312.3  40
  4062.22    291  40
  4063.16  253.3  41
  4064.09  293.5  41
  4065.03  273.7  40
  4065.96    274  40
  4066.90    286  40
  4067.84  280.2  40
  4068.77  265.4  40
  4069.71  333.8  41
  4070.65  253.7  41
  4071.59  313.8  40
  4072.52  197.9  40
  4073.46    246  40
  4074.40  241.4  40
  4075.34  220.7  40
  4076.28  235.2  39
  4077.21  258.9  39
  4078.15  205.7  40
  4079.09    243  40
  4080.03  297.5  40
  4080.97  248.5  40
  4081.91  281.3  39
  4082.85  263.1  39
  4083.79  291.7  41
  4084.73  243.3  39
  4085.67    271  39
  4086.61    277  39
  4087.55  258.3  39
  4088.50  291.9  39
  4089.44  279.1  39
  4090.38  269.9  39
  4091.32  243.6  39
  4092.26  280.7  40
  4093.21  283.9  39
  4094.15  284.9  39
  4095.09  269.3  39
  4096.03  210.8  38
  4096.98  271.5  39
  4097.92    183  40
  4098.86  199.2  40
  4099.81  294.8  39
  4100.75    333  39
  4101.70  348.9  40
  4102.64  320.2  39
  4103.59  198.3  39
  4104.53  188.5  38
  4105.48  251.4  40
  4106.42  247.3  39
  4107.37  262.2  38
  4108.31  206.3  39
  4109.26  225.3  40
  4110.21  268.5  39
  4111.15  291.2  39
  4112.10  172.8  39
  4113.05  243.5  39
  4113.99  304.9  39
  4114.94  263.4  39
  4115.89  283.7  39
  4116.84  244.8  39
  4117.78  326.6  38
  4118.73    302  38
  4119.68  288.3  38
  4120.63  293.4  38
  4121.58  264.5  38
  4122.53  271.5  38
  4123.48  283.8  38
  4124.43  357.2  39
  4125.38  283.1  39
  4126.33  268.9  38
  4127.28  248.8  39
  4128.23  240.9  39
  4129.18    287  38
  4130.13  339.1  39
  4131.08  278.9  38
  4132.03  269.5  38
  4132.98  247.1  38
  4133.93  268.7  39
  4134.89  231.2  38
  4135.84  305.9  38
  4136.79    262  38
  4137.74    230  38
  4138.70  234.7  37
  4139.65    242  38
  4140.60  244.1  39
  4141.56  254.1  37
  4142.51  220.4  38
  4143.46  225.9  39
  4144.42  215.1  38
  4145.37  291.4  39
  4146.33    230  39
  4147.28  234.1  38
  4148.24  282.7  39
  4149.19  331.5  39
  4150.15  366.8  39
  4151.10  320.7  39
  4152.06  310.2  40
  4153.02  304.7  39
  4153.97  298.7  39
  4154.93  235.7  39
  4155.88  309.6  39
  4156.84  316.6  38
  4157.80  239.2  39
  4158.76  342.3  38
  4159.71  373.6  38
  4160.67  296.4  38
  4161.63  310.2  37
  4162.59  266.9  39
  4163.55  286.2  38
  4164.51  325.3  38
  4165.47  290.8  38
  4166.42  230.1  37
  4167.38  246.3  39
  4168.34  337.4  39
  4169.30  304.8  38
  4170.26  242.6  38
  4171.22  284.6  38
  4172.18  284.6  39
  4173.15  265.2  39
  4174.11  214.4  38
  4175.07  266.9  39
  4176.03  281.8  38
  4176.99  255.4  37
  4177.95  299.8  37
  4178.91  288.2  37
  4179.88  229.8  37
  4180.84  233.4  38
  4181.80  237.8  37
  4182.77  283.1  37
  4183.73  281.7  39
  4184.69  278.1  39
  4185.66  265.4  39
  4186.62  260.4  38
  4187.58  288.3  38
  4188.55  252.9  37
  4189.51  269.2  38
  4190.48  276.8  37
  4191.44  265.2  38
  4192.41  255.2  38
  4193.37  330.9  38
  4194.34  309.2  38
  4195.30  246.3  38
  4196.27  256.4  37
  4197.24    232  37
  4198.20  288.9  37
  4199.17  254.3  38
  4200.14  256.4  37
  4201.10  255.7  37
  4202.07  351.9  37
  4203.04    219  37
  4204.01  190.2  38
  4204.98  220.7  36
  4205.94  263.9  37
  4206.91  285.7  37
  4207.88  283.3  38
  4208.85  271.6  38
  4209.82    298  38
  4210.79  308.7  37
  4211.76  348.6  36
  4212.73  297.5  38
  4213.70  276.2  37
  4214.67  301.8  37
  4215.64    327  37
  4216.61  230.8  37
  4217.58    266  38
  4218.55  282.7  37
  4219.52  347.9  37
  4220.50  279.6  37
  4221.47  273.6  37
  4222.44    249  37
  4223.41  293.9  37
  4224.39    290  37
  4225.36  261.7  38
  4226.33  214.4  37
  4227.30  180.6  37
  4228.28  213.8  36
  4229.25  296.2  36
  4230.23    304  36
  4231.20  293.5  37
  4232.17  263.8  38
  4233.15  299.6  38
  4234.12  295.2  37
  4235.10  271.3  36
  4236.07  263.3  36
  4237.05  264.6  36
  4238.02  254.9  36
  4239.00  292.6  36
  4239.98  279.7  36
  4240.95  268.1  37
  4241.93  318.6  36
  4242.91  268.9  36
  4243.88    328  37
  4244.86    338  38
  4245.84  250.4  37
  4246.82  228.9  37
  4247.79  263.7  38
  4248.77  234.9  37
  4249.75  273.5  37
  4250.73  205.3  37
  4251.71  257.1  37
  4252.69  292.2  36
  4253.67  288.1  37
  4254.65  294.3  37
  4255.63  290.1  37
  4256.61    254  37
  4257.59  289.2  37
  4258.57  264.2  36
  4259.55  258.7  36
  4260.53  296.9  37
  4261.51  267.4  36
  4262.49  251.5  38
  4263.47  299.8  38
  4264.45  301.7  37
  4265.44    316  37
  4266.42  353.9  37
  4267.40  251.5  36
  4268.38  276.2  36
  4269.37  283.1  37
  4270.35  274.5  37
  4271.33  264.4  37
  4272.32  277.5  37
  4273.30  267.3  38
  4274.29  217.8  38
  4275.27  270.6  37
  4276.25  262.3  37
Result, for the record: 1.4 Ang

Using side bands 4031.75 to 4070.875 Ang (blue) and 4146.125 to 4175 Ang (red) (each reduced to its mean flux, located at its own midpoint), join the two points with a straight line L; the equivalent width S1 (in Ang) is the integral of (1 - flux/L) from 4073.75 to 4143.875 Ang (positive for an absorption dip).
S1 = 6.2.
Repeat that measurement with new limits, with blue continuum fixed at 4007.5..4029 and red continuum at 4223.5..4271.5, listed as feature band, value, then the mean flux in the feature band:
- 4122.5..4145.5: 1.57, 264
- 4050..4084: 1.87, 272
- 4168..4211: 1.50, 269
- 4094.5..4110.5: 1.86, 252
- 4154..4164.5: -0.68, 299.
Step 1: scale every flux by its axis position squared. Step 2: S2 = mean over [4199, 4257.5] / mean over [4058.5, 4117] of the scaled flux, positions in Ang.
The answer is 1.1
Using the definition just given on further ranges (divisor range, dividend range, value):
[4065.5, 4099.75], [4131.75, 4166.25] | 1.10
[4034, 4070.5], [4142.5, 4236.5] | 1.03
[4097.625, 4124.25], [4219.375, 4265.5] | 1.10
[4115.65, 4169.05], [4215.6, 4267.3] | 1.03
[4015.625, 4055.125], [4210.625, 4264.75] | 1.07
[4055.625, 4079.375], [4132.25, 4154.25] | 1.03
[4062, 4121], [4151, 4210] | 1.09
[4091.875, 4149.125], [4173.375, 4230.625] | 1.07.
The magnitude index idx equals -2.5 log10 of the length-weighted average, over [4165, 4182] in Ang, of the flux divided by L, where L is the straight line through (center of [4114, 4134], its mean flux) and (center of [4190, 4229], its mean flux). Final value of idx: 0.04 mag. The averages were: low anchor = 282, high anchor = 272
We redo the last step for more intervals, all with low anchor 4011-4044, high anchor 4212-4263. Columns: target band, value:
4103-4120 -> 0.13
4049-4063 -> 0.03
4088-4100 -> 0.12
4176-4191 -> 0.05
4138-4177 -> 0.01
